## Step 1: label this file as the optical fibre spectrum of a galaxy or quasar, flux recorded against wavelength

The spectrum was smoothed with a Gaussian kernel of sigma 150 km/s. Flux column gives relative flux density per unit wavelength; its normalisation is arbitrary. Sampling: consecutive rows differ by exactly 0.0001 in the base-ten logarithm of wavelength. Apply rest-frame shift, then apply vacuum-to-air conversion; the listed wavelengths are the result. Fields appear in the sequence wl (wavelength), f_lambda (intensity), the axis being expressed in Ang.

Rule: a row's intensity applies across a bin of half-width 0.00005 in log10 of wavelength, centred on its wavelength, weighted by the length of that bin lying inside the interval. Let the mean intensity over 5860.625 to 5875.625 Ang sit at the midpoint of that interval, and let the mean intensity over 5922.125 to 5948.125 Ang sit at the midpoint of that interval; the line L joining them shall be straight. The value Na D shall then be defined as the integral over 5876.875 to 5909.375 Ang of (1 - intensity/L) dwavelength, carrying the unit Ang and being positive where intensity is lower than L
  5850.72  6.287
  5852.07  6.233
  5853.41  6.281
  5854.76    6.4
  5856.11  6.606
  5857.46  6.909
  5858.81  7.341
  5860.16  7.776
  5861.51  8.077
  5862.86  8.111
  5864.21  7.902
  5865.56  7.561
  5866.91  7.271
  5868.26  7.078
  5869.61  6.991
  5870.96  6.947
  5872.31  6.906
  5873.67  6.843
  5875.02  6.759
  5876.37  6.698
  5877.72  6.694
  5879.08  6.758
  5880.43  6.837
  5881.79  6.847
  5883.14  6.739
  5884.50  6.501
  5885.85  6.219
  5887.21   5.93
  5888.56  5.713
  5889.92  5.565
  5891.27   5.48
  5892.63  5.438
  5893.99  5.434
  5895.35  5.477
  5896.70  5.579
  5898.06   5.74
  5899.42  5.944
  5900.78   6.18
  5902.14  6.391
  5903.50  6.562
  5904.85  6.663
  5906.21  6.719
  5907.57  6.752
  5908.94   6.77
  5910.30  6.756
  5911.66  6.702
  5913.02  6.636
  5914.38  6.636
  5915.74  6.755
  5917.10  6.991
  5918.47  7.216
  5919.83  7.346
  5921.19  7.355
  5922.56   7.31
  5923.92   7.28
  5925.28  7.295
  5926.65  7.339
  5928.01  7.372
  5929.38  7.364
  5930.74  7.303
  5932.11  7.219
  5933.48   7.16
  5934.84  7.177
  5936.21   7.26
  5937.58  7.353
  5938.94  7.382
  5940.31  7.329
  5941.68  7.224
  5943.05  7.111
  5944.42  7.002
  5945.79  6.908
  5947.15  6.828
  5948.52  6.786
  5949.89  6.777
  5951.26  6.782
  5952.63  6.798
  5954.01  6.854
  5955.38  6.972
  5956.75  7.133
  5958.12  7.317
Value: 4.8 Ang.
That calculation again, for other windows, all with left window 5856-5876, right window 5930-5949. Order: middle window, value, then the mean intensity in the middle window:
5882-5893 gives 1.9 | 6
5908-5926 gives 0.5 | 7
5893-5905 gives 2.1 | 5.96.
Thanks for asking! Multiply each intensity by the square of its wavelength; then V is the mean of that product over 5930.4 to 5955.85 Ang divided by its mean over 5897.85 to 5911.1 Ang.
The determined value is 1.1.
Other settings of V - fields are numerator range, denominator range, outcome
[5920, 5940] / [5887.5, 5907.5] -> 1.24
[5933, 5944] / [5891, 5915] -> 1.18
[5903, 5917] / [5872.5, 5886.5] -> 1.01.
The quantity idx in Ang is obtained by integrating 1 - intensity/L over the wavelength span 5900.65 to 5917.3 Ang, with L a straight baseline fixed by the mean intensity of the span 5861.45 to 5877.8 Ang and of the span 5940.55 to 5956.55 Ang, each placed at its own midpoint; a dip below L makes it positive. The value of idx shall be 0.96 Ang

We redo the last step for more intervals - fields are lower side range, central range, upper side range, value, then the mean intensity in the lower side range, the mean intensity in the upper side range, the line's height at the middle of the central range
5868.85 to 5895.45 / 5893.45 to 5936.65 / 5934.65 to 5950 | 0.0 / 6.36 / 7.1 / 6.77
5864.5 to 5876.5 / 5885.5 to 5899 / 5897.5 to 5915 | 2.1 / 7.05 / 6.5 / 6.72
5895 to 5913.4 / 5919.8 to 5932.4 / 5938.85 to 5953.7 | -1.2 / 6.36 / 6.97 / 6.68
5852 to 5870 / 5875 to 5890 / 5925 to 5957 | 1.5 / 7.22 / 7.11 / 7.19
